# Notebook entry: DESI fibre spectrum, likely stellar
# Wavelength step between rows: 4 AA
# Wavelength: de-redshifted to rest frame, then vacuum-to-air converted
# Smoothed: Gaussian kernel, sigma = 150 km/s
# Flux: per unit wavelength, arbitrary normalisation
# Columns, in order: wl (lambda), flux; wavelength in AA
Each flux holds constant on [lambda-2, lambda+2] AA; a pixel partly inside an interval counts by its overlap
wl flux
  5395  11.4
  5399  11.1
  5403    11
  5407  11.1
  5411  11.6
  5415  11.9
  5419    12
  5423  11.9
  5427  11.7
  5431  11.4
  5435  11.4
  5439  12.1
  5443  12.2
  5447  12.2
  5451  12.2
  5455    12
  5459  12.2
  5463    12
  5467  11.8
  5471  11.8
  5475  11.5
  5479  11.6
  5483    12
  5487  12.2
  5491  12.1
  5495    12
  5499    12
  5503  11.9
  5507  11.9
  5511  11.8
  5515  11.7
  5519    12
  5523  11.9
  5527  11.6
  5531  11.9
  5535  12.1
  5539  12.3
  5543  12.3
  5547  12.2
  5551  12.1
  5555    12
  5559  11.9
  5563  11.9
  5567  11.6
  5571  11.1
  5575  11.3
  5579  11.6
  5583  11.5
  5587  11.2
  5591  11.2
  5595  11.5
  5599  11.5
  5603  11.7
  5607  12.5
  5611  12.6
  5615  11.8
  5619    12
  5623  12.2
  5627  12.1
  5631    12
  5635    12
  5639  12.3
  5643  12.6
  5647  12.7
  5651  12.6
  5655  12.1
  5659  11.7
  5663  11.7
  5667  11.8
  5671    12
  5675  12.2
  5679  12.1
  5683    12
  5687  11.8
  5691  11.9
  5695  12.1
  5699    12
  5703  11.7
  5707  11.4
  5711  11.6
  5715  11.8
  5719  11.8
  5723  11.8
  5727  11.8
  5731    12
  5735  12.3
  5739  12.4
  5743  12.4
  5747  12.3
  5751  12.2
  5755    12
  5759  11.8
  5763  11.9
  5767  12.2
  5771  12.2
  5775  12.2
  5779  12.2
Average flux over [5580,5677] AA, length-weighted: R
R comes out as 12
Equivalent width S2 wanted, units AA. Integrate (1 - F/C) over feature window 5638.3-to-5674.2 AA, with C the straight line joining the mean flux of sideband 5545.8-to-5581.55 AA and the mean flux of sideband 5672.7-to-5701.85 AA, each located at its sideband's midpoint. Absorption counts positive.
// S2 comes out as -0.68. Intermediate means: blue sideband 11.7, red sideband 12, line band 12.2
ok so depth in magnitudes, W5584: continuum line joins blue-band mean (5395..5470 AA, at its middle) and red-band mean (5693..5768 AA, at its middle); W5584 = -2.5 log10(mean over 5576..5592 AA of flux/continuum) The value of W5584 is 0.045 mag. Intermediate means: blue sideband 11.8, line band 11.4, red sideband 12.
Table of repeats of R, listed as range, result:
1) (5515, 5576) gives 11.9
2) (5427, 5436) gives 11.5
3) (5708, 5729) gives 11.7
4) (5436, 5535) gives 11.9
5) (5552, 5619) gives 11.7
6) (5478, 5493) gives 12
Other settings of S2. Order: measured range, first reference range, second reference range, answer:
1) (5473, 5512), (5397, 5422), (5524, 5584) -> -0.75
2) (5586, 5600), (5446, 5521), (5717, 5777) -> 0.76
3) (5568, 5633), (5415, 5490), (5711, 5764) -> 1.25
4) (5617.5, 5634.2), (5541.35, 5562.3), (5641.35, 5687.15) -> 0.05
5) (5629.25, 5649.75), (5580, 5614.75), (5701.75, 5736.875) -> -1.03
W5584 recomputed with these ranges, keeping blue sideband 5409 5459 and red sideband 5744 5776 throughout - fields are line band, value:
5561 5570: 0.028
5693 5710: 0.026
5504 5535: 0.009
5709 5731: 0.027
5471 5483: 0.024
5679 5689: 0.011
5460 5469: -0.002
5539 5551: -0.024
